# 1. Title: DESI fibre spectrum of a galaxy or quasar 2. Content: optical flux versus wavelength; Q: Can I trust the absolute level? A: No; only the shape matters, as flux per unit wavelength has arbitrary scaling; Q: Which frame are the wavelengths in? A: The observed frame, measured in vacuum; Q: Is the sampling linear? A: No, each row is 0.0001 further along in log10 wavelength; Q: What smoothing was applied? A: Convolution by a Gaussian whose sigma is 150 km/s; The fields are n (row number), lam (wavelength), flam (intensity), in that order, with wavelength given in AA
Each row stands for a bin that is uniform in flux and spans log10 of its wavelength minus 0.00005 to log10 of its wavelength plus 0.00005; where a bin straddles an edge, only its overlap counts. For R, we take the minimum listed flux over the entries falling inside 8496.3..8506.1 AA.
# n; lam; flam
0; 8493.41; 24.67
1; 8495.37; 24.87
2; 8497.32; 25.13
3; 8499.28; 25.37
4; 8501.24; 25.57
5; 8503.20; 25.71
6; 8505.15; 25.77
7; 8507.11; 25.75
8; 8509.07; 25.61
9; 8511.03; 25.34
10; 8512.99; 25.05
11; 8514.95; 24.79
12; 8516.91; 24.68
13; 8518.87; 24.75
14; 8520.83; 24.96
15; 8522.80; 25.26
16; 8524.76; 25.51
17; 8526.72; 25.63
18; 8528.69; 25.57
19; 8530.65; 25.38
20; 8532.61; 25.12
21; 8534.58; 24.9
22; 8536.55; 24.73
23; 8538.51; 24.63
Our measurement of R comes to 25.13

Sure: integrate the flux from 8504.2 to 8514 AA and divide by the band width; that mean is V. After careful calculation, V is 25.5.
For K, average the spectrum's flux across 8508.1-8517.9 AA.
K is 25.1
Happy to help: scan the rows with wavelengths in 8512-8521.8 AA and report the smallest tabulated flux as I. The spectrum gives 24.68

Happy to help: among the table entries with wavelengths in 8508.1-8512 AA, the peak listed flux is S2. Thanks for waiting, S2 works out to 25.61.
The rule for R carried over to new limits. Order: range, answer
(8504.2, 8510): 25.61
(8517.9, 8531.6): 24.75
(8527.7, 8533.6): 25.12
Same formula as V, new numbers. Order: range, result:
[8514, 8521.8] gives 24.8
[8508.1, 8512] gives 25.5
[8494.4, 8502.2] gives 25.2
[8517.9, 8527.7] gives 25.2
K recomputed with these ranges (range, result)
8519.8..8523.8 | 25.1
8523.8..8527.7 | 25.6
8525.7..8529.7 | 25.6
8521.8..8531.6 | 25.5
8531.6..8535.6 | 25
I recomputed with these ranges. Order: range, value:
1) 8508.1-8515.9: 24.79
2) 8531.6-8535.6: 24.9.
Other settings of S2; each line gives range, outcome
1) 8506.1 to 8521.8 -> 25.75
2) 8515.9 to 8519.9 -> 24.75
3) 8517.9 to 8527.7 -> 25.63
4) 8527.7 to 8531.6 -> 25.57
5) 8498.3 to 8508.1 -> 25.77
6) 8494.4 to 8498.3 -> 25.13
